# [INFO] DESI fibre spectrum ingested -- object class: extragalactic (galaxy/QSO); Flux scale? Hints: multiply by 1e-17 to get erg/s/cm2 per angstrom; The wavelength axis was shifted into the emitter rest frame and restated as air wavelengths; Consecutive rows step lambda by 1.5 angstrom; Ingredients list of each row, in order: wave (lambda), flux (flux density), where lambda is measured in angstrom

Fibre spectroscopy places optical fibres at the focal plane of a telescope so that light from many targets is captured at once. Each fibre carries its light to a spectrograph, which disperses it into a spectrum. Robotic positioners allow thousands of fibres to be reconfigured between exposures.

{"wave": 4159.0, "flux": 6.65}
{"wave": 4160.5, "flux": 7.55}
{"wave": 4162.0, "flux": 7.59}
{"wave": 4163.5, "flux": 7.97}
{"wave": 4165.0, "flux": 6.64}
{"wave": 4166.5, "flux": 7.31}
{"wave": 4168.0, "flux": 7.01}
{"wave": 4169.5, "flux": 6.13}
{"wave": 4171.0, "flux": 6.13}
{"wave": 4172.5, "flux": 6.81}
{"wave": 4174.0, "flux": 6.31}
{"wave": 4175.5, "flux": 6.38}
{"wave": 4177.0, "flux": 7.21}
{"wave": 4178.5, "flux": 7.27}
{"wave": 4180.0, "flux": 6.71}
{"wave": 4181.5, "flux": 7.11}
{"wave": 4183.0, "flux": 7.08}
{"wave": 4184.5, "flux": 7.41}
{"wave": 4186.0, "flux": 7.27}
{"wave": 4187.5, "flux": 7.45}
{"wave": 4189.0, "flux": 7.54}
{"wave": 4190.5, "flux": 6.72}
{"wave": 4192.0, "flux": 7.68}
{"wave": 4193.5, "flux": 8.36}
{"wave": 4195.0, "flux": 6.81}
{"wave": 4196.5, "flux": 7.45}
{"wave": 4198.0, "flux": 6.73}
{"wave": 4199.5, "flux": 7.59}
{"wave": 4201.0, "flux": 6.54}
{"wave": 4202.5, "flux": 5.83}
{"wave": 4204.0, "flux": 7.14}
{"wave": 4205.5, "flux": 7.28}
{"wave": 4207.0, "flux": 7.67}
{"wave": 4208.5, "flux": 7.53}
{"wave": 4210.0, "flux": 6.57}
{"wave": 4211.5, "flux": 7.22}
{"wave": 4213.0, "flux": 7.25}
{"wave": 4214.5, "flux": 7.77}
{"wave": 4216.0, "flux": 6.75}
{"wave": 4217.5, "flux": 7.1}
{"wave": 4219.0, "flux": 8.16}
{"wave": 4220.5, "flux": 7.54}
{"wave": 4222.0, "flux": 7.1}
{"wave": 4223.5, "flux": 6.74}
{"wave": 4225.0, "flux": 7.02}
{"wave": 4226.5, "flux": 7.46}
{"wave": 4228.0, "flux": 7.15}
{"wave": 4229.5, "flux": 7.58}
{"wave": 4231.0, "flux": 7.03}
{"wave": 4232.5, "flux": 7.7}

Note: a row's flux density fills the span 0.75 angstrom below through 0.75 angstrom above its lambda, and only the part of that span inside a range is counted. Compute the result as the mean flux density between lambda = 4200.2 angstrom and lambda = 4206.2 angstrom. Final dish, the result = 6.7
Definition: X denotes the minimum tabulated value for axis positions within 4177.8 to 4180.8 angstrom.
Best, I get 6.71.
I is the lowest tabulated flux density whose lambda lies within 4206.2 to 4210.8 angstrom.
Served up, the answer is 6.57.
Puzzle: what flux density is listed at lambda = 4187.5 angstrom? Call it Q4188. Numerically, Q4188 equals 7.45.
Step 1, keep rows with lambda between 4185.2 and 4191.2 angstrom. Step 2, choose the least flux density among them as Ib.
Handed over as 6.72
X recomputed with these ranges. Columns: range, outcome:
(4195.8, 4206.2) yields 5.83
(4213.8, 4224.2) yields 6.74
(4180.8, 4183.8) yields 7.08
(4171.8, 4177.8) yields 6.31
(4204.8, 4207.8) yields 7.28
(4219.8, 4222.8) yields 7.1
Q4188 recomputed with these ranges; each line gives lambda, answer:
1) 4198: 6.73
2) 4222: 7.1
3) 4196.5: 7.45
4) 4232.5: 7.7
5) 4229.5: 7.58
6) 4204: 7.14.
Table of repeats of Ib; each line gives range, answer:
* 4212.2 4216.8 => 6.75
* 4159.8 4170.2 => 6.13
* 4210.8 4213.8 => 7.22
